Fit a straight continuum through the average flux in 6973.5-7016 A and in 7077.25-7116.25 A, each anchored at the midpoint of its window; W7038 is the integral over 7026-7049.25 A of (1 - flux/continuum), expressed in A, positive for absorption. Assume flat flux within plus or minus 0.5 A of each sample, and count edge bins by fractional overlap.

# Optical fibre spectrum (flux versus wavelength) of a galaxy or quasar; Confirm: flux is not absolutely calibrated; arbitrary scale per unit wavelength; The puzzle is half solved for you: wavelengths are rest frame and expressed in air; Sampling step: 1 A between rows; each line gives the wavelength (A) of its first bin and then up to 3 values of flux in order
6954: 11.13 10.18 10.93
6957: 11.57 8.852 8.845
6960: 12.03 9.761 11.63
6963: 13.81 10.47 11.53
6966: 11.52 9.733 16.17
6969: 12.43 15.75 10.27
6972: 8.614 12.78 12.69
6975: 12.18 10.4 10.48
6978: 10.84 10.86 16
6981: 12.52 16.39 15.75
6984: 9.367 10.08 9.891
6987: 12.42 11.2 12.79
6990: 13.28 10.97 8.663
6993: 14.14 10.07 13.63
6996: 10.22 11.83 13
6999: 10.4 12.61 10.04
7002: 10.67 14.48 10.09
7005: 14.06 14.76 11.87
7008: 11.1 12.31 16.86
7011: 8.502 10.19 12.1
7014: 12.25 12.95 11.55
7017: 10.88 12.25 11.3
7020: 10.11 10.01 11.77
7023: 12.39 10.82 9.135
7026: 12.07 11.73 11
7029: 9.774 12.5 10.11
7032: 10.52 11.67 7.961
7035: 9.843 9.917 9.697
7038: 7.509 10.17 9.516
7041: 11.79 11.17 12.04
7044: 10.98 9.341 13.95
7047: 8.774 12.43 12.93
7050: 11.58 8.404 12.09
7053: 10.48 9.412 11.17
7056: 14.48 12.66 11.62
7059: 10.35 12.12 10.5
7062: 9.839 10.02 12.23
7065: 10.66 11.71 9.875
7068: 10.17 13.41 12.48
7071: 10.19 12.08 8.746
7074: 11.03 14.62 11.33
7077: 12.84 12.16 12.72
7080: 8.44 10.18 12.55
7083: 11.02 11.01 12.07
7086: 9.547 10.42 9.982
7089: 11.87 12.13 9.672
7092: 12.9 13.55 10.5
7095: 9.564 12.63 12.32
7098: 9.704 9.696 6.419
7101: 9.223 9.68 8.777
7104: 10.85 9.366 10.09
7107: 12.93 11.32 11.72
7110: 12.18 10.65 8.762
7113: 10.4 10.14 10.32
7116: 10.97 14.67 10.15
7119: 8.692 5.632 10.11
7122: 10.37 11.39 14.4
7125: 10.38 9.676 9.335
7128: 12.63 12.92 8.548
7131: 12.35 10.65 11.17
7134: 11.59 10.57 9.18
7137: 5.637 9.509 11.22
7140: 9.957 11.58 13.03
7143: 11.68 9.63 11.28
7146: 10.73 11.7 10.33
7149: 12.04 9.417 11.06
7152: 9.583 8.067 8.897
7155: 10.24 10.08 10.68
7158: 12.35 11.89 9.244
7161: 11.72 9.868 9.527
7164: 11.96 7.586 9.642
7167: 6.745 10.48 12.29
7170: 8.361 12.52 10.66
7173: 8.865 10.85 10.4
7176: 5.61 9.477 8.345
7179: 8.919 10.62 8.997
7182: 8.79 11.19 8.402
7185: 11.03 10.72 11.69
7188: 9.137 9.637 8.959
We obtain 1.6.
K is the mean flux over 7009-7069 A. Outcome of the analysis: 11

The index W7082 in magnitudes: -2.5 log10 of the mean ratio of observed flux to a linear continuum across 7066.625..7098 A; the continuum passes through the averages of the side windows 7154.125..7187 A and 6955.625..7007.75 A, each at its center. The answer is -0.05 mag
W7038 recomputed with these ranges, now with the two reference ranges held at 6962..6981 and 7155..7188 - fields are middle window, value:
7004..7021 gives -0.5 A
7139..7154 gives -0.6 A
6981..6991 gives -0.3 A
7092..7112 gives 0.2 A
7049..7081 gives -0.6 A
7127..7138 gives 0.0 A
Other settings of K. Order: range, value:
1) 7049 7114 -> 11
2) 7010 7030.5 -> 11.3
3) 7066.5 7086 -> 11.4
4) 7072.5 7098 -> 11.3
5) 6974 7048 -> 11.4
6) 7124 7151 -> 10.7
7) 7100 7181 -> 10.3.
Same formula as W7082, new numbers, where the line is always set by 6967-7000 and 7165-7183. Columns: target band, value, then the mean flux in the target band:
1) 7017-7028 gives 0.04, 11.1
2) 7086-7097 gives -0.07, 11.3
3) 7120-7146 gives -0.06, 10.7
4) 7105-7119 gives -0.06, 11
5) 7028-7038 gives 0.13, 10.1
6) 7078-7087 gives -0.03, 11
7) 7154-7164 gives -0.10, 10.6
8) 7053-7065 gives -0.02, 11.2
